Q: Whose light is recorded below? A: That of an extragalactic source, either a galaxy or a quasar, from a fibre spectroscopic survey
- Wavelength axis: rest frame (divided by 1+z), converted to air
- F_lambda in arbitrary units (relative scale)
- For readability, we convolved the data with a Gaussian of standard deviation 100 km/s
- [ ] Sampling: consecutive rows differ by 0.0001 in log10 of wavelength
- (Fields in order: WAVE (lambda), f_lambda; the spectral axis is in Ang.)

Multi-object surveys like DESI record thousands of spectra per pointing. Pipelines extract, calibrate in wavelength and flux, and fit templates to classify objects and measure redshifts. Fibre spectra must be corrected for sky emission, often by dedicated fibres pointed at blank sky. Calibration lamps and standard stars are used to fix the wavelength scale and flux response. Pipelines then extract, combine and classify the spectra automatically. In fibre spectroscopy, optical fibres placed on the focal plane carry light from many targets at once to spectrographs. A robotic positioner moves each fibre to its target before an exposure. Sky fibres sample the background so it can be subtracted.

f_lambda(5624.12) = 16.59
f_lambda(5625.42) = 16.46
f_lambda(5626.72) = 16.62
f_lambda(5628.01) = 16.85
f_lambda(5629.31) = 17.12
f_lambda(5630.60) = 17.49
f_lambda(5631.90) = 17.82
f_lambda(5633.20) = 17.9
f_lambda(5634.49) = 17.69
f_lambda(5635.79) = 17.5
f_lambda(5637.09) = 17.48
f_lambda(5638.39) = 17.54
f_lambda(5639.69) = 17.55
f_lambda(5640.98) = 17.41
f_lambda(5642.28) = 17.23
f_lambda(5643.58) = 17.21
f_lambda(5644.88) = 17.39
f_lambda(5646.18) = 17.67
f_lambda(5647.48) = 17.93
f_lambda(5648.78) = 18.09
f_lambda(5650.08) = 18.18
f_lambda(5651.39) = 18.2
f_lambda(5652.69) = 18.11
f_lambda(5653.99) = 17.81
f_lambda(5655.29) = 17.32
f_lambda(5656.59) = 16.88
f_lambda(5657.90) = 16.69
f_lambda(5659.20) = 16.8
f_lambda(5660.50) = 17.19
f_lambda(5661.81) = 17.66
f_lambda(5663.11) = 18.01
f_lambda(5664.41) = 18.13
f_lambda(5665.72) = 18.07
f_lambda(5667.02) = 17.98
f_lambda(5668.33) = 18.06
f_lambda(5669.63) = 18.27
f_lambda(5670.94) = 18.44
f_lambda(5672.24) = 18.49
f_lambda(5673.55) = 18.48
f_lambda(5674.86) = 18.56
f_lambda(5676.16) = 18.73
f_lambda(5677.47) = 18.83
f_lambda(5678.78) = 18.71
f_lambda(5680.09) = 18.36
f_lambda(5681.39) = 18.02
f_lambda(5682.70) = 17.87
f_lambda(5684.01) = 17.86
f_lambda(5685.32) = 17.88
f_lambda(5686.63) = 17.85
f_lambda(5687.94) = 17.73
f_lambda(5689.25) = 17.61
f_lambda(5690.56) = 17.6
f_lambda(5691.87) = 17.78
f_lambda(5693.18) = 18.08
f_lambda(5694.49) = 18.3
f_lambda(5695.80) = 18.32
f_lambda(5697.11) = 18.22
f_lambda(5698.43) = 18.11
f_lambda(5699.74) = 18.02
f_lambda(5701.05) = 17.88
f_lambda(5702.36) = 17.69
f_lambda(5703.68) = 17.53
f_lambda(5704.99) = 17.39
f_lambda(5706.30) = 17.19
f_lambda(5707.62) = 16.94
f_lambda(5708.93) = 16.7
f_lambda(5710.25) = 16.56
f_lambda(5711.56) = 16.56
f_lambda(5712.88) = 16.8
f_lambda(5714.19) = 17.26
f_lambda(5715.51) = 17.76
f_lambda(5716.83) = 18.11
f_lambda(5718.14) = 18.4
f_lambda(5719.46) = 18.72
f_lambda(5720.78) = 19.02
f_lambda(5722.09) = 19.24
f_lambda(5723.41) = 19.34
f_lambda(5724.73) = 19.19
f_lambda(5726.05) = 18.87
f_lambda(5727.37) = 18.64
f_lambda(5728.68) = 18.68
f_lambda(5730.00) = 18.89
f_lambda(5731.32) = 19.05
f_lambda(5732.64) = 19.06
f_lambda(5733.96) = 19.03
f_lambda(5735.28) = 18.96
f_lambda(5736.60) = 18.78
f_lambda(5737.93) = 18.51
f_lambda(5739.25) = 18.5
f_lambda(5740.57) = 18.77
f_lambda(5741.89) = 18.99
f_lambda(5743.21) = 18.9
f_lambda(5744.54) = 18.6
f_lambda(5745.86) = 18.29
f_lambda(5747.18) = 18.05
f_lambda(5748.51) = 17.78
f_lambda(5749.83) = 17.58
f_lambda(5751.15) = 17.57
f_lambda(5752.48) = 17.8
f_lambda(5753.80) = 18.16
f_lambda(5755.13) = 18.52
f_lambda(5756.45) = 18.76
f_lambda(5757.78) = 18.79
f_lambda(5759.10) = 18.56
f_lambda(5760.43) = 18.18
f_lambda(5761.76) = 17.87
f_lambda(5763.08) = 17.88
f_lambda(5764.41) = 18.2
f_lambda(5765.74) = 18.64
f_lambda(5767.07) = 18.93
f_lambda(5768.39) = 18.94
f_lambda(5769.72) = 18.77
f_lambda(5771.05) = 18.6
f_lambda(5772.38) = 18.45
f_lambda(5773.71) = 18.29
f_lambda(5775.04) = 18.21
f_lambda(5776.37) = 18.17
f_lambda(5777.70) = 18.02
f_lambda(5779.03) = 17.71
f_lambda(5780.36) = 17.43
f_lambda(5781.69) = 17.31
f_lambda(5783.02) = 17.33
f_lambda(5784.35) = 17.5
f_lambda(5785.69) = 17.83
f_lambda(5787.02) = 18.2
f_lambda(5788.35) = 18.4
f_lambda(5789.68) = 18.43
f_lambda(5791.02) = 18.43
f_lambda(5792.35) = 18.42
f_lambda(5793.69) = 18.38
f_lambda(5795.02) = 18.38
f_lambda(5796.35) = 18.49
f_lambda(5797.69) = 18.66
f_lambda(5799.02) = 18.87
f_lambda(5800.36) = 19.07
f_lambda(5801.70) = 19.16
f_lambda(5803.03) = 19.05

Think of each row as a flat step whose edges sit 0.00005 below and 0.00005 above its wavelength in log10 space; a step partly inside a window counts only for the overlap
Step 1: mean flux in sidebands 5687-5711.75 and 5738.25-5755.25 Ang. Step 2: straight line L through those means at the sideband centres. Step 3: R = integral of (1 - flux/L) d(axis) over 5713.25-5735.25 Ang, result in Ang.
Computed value -0.9 Ang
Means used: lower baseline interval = 17.6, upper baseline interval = 18.3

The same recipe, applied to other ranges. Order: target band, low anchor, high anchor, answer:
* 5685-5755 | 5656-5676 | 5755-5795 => -0.34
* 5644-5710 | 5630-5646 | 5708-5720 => -1.51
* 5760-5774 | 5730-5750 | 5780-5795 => -0.13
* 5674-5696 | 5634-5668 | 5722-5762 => -0.19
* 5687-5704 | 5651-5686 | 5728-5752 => 0.26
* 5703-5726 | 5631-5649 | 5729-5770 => 0.47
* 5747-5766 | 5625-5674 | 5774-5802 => -0.09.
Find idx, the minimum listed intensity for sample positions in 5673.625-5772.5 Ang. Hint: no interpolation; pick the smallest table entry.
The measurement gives 16.56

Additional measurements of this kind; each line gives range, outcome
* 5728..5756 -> 17.57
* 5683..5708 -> 16.94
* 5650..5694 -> 16.69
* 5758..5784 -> 17.31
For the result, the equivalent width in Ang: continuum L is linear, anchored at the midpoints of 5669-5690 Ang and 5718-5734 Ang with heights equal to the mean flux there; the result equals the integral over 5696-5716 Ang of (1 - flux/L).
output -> 1.3 Ang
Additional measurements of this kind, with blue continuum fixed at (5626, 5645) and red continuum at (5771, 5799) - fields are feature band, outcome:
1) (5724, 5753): -1.1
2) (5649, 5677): -0.6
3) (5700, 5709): 0.2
